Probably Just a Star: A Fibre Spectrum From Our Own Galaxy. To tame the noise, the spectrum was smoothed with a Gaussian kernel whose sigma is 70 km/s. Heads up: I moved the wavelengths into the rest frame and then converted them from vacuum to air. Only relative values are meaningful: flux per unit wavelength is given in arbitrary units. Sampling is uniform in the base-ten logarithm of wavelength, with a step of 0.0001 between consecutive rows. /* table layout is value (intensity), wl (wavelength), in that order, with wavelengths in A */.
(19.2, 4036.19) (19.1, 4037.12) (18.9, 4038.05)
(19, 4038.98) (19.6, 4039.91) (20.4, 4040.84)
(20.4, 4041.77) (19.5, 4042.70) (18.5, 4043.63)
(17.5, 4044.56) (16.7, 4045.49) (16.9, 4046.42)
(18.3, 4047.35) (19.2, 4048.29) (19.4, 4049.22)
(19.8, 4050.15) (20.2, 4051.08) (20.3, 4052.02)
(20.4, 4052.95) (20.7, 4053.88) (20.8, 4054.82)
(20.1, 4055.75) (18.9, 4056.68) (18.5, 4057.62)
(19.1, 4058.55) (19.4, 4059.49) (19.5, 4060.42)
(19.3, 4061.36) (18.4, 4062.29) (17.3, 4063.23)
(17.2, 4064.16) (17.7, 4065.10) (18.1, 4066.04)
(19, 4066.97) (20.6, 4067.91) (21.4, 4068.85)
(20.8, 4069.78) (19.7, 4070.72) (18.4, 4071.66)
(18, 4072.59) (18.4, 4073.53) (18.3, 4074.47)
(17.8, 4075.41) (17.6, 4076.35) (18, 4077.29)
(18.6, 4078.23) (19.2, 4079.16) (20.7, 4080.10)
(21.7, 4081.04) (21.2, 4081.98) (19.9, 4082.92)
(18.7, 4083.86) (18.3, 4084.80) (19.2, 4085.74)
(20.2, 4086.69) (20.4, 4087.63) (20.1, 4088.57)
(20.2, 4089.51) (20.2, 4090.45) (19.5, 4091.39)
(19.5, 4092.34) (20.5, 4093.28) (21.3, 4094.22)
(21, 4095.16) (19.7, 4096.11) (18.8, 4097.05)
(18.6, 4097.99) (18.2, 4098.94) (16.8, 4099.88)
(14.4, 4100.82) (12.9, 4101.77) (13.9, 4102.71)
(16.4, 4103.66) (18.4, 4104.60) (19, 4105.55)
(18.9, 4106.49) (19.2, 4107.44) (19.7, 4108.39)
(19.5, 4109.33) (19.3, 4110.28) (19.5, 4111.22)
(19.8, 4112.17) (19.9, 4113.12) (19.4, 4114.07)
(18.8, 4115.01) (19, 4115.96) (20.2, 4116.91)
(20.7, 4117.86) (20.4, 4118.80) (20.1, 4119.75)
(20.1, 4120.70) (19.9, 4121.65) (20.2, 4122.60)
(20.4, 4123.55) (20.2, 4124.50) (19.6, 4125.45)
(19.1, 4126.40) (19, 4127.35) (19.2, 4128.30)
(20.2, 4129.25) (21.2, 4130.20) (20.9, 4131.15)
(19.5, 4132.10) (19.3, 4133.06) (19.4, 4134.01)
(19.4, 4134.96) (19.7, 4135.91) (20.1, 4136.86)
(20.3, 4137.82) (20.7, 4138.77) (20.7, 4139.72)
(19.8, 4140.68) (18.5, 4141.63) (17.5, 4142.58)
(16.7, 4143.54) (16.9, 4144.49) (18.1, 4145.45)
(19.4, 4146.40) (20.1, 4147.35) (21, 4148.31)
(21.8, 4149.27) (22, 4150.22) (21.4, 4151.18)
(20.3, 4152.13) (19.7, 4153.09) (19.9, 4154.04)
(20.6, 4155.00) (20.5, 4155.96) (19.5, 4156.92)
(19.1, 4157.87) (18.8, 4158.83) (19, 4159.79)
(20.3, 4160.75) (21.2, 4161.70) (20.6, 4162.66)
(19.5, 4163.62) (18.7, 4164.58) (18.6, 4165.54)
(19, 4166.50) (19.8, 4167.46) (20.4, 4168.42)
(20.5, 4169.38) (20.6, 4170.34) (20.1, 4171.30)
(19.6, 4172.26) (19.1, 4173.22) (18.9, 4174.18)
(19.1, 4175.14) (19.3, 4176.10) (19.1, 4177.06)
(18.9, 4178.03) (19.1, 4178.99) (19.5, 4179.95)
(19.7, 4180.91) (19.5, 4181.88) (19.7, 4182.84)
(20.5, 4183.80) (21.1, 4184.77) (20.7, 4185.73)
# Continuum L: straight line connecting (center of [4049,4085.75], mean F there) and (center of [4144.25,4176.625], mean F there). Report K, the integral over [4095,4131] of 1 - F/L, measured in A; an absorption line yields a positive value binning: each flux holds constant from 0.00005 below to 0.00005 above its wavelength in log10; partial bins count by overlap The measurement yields 1.0 A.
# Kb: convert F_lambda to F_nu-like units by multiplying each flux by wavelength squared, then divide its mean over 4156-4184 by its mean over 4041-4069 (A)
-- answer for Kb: 1.1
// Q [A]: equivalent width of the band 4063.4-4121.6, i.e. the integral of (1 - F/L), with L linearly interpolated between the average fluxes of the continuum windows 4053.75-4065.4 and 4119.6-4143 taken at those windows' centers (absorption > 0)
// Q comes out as 0.8 A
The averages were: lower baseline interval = 19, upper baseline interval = 19.8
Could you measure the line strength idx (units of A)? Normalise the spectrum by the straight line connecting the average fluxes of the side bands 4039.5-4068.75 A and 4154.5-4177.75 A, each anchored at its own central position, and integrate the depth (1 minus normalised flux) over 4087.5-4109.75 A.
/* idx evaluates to 0.8 A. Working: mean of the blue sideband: 19.1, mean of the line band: 18.6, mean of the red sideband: 19.6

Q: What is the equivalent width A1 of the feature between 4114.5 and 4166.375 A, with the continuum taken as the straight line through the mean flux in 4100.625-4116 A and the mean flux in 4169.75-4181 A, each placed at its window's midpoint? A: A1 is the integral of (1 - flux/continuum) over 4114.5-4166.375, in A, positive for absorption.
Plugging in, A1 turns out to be -2.8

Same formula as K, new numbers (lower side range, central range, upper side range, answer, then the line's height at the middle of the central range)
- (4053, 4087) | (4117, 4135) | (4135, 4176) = -0.39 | 19.5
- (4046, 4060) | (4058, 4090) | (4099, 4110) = -1.08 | 18.6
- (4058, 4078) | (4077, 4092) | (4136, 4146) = -0.78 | 18.8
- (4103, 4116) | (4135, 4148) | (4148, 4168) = 0.35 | 19.7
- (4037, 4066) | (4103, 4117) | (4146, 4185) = 0.32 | 19.5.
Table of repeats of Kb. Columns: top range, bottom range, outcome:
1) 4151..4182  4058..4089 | 1.07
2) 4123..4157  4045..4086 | 1.07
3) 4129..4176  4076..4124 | 1.06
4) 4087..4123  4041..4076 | 1.02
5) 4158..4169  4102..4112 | 1.10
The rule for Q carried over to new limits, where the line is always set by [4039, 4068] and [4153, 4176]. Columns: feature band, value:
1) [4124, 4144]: 0.0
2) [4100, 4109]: 1.1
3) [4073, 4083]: 0.0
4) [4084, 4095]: -0.4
